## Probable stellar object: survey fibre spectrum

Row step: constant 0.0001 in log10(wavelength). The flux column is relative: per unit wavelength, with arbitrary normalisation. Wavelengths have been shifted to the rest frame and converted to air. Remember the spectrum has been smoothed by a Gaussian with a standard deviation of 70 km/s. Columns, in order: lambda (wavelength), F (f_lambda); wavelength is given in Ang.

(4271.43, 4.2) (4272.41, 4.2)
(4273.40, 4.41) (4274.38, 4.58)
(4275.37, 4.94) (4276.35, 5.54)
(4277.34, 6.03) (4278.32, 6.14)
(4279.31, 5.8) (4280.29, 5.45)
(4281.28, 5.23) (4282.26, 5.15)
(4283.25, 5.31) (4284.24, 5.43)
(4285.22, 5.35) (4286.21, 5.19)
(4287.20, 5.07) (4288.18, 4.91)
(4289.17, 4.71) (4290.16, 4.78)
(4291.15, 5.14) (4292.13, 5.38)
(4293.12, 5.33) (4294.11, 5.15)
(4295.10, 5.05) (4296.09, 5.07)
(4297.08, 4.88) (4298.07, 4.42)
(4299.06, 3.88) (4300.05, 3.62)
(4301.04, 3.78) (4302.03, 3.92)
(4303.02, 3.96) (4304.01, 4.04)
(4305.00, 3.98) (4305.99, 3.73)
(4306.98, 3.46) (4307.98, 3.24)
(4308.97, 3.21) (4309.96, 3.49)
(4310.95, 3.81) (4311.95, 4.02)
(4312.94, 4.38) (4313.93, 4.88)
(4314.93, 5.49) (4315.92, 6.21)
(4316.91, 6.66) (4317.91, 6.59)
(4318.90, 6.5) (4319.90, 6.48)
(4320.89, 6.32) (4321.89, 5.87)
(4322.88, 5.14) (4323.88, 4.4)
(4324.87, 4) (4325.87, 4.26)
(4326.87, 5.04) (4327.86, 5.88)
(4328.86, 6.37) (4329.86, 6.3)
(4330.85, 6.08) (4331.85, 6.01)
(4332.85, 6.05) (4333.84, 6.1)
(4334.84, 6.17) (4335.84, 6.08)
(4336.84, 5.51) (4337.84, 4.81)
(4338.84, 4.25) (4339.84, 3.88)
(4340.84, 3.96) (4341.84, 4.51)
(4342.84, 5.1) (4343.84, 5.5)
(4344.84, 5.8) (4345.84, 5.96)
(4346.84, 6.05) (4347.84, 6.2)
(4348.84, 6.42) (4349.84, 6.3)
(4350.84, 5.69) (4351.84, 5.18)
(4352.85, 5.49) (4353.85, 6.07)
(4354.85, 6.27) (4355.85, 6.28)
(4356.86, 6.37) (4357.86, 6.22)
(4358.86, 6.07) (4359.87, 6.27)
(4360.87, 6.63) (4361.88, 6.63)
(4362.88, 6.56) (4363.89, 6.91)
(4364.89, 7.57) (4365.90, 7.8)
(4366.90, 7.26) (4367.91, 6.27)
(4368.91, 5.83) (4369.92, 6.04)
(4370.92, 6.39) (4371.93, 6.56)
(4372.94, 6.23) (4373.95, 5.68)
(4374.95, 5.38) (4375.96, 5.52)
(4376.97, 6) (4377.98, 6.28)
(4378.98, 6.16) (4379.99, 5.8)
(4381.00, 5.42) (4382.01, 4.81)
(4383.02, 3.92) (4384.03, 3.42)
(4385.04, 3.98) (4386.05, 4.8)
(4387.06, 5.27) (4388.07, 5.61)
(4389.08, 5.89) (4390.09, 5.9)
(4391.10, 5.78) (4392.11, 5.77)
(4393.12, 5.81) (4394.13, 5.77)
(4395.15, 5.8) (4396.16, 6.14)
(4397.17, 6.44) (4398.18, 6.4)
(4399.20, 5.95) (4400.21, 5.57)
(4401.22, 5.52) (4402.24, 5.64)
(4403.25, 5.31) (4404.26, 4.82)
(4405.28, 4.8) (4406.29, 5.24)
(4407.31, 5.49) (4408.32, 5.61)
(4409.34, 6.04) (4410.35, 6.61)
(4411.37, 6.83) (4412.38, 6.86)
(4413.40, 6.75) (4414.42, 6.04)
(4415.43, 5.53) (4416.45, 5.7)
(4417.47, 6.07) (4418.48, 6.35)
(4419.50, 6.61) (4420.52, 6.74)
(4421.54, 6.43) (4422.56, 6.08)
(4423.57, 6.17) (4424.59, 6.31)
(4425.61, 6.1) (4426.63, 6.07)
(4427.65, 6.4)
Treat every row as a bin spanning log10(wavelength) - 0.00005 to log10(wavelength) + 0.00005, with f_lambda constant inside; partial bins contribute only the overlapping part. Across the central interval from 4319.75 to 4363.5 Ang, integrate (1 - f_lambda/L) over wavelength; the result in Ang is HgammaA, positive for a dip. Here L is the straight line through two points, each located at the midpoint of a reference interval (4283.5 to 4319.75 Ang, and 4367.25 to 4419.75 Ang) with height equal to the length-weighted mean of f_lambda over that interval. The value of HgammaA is -4.5 Ang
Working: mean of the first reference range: 4.71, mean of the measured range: 5.69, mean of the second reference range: 5.74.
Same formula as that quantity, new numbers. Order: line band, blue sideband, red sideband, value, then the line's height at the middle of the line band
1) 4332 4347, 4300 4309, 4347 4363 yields 0.2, 5.41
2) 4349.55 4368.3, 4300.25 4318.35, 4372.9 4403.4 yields -4.8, 5.1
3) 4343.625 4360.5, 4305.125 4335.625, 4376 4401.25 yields -2.1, 5.35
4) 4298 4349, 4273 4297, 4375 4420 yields 3.3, 5.37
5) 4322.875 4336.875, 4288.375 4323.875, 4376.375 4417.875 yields -1.6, 4.99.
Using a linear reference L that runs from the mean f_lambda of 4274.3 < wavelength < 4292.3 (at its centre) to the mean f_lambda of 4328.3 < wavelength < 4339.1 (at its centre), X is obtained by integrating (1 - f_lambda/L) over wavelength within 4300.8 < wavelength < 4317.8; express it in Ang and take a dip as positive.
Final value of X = 3.8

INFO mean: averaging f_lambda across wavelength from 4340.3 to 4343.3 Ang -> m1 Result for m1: 4.51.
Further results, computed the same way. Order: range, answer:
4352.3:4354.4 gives 5.77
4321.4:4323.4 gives 5.5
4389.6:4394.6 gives 5.81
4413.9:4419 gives 5.94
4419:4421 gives 6.67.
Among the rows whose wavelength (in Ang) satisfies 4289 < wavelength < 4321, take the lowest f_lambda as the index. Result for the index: 3.21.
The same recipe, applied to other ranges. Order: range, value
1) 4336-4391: 3.42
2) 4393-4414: 4.8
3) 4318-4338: 4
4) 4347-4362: 5.18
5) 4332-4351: 3.88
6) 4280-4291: 4.71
